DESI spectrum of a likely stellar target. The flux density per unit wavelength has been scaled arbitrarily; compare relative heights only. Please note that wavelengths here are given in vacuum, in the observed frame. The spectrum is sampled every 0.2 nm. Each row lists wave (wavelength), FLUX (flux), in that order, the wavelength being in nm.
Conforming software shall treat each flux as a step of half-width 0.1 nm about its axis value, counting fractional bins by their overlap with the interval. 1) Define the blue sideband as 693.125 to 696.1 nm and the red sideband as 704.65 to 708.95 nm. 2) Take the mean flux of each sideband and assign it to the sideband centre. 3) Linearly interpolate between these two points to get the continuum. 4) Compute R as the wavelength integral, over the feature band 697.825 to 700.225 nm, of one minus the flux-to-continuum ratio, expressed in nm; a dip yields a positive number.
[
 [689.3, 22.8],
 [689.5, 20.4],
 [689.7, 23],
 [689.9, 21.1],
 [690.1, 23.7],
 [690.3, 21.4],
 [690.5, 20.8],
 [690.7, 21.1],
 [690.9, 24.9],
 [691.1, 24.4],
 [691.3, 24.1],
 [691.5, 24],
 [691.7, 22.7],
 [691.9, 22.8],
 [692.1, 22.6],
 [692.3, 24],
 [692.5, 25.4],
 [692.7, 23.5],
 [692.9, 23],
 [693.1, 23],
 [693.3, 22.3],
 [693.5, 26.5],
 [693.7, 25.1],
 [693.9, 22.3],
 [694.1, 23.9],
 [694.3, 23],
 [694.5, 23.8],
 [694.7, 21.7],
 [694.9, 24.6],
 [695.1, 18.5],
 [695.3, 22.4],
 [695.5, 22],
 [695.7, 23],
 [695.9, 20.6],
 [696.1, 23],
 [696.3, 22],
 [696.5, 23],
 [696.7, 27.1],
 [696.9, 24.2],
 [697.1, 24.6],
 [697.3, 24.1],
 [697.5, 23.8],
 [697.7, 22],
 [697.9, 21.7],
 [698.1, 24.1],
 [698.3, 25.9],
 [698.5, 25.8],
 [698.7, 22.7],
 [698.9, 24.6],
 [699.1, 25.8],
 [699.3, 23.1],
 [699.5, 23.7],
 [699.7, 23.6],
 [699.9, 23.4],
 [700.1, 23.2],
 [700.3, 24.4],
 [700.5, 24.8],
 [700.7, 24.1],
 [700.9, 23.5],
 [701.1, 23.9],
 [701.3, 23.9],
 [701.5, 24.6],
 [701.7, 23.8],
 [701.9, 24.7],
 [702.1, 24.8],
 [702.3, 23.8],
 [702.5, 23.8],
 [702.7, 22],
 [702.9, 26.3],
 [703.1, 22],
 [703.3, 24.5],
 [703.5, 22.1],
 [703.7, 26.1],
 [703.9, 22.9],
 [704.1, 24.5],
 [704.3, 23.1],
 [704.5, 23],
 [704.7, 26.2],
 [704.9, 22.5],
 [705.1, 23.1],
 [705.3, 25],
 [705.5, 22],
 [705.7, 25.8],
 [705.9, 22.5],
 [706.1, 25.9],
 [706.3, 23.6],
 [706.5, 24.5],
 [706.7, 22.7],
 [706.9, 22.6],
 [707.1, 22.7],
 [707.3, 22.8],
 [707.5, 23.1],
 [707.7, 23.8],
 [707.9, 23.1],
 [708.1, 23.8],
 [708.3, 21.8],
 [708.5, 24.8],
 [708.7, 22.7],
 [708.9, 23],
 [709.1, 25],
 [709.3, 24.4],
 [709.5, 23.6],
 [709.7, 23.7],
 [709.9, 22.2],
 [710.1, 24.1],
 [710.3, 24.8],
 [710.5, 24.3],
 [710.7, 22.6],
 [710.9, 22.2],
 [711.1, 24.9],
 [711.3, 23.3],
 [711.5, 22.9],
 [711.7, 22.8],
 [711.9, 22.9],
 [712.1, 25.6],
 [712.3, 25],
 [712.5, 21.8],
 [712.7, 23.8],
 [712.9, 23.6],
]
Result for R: -0.09 nm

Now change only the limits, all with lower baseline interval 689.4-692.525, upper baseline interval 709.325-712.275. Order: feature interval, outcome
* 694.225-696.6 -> 0.075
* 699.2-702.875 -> -0.103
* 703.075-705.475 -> -0.040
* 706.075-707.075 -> -0.007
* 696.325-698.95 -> -0.108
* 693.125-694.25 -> -0.047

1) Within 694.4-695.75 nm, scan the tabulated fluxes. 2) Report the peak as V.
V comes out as 24.6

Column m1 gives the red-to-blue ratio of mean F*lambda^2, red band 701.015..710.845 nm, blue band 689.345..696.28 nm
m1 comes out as 1.1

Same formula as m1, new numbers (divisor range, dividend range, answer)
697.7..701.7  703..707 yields 1.00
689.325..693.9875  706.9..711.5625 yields 1.07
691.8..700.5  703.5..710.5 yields 1.04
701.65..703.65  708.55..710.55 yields 1.02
